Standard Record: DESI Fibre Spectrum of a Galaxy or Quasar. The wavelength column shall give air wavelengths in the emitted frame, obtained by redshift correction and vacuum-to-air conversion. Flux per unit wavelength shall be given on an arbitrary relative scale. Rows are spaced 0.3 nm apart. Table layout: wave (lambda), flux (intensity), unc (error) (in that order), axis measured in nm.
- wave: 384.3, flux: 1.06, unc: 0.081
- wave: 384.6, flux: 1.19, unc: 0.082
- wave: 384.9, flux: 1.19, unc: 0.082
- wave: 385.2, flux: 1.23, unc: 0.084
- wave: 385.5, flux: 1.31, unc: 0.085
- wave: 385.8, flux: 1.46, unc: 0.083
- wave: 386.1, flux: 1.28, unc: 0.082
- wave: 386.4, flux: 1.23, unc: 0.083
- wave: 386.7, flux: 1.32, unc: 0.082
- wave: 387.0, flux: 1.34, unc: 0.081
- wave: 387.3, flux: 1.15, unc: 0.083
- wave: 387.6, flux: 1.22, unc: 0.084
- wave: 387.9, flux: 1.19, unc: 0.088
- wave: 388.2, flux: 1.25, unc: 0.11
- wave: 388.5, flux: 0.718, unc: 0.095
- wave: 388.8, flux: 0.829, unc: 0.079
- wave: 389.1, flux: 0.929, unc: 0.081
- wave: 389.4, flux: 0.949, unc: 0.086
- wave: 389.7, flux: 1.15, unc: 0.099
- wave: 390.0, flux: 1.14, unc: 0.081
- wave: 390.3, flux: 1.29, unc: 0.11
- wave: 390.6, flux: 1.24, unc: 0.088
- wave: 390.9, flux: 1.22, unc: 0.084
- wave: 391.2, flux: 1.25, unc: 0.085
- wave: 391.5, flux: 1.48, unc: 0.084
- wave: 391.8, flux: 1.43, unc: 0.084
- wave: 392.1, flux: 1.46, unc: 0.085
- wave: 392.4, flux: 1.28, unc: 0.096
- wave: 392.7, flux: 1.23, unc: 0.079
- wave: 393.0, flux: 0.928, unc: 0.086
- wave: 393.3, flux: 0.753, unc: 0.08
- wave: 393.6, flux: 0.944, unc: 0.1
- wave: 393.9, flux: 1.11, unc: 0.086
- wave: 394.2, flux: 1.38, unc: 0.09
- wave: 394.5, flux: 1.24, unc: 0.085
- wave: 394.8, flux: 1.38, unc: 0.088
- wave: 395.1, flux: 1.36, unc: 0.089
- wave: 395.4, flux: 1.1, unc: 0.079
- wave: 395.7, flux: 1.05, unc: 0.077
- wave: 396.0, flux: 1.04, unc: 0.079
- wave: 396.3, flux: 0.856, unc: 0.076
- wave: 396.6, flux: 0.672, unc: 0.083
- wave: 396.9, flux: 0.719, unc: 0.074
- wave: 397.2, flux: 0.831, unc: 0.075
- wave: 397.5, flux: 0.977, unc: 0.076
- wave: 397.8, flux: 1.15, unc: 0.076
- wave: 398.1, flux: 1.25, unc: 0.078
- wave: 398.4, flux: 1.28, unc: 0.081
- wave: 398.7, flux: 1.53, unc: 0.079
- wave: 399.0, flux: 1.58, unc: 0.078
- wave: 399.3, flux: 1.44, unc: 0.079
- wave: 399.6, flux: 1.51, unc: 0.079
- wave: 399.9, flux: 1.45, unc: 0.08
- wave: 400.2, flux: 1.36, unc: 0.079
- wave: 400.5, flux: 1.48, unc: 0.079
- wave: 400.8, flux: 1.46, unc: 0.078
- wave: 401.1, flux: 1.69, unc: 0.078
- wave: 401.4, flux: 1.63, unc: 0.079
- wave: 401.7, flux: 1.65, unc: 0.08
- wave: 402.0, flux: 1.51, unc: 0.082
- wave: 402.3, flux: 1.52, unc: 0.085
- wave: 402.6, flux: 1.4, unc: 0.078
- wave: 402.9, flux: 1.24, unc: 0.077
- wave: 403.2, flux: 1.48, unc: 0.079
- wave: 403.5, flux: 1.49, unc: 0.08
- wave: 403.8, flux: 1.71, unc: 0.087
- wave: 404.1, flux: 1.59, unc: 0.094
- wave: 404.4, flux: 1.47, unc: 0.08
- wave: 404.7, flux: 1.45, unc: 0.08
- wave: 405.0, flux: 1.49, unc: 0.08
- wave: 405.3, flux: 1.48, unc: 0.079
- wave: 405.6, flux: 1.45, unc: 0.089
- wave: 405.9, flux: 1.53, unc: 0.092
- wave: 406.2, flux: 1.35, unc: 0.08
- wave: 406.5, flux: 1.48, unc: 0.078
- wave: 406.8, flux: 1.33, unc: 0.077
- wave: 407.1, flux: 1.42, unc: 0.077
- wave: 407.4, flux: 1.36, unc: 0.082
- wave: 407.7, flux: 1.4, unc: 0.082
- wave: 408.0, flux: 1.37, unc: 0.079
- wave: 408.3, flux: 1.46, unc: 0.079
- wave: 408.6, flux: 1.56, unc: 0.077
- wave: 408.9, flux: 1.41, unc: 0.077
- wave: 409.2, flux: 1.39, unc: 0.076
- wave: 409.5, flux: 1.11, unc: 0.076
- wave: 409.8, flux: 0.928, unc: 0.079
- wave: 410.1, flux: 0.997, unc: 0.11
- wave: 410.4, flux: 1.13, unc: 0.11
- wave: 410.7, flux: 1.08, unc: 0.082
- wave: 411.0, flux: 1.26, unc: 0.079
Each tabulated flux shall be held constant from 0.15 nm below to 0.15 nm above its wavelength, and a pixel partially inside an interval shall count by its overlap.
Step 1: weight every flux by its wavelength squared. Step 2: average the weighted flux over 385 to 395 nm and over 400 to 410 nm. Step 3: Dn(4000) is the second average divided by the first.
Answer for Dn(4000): 1.30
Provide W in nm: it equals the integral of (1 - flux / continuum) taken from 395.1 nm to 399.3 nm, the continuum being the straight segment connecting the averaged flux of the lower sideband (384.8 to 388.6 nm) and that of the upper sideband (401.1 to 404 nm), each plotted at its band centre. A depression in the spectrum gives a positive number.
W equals 0.96 nm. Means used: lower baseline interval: 1.23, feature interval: 1.1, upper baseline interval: 1.52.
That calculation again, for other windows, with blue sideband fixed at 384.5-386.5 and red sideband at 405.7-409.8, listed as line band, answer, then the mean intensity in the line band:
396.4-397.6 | 0.48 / 0.795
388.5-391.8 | 0.40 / 1.14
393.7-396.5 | 0.35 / 1.16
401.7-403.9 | -0.21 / 1.48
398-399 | -0.04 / 1.39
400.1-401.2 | -0.12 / 1.49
